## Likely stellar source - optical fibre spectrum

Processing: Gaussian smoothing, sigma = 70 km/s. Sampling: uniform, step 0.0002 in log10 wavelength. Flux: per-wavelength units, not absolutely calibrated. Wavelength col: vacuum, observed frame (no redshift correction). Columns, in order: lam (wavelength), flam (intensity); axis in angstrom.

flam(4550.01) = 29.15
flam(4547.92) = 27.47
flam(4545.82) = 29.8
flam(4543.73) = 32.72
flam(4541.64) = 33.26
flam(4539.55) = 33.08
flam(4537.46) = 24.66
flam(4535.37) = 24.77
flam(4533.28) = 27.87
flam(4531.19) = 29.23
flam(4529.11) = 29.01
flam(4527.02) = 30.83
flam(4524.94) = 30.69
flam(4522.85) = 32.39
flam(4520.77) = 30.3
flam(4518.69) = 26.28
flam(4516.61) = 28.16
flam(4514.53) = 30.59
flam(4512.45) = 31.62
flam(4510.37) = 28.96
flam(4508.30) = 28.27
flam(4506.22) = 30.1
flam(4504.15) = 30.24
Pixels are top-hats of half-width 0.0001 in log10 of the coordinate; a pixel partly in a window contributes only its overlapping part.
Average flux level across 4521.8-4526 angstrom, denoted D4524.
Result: 31.5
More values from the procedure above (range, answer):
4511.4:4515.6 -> 31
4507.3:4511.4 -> 28.7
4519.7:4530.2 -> 30.6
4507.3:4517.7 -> 29.5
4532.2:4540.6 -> 27.6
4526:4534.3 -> 29.2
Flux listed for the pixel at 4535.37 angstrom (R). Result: 24.77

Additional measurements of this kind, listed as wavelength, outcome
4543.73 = 32.72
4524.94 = 30.69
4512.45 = 31.62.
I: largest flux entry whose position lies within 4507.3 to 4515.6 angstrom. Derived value 31.62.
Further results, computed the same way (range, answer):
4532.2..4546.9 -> 33.26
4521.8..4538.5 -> 32.39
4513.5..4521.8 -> 30.59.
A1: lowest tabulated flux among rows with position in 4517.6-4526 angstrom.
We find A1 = 26.28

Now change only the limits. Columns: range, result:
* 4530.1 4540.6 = 24.66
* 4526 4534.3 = 27.87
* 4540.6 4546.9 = 29.8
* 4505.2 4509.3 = 28.27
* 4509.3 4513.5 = 28.96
